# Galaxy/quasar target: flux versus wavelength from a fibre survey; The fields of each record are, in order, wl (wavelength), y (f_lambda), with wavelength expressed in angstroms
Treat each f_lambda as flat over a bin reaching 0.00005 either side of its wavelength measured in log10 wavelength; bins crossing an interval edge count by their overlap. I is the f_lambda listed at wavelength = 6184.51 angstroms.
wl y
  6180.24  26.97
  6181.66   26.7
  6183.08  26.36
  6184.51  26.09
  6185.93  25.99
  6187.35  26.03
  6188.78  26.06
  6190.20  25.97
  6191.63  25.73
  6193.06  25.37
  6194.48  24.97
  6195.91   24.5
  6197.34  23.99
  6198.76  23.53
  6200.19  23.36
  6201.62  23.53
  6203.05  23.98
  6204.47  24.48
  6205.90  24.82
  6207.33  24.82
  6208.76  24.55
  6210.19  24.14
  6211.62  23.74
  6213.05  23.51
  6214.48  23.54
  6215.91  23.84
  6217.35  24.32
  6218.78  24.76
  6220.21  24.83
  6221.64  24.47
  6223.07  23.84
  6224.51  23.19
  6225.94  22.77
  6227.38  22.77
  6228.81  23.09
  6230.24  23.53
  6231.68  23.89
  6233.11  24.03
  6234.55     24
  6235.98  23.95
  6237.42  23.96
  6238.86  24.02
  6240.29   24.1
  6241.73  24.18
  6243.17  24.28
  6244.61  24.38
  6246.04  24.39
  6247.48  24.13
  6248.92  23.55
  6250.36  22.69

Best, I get 26.09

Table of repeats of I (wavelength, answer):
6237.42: 23.96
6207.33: 24.82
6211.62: 23.74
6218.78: 24.76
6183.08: 26.36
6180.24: 26.97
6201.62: 23.53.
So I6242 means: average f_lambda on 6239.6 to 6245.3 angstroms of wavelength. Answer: 24.2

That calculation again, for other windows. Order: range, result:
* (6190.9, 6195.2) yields 25.3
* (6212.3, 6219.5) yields 24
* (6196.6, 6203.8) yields 23.7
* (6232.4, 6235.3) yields 24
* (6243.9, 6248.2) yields 24.3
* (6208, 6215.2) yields 23.9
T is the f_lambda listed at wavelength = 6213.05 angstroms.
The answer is 23.51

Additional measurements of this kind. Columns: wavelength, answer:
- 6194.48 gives 24.97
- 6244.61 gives 24.38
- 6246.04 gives 24.39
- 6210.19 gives 24.14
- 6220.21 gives 24.83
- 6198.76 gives 23.53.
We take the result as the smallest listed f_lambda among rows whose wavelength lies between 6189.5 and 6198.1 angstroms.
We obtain 23.99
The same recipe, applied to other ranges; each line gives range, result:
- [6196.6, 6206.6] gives 23.36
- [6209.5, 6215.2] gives 23.51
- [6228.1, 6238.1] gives 23.09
